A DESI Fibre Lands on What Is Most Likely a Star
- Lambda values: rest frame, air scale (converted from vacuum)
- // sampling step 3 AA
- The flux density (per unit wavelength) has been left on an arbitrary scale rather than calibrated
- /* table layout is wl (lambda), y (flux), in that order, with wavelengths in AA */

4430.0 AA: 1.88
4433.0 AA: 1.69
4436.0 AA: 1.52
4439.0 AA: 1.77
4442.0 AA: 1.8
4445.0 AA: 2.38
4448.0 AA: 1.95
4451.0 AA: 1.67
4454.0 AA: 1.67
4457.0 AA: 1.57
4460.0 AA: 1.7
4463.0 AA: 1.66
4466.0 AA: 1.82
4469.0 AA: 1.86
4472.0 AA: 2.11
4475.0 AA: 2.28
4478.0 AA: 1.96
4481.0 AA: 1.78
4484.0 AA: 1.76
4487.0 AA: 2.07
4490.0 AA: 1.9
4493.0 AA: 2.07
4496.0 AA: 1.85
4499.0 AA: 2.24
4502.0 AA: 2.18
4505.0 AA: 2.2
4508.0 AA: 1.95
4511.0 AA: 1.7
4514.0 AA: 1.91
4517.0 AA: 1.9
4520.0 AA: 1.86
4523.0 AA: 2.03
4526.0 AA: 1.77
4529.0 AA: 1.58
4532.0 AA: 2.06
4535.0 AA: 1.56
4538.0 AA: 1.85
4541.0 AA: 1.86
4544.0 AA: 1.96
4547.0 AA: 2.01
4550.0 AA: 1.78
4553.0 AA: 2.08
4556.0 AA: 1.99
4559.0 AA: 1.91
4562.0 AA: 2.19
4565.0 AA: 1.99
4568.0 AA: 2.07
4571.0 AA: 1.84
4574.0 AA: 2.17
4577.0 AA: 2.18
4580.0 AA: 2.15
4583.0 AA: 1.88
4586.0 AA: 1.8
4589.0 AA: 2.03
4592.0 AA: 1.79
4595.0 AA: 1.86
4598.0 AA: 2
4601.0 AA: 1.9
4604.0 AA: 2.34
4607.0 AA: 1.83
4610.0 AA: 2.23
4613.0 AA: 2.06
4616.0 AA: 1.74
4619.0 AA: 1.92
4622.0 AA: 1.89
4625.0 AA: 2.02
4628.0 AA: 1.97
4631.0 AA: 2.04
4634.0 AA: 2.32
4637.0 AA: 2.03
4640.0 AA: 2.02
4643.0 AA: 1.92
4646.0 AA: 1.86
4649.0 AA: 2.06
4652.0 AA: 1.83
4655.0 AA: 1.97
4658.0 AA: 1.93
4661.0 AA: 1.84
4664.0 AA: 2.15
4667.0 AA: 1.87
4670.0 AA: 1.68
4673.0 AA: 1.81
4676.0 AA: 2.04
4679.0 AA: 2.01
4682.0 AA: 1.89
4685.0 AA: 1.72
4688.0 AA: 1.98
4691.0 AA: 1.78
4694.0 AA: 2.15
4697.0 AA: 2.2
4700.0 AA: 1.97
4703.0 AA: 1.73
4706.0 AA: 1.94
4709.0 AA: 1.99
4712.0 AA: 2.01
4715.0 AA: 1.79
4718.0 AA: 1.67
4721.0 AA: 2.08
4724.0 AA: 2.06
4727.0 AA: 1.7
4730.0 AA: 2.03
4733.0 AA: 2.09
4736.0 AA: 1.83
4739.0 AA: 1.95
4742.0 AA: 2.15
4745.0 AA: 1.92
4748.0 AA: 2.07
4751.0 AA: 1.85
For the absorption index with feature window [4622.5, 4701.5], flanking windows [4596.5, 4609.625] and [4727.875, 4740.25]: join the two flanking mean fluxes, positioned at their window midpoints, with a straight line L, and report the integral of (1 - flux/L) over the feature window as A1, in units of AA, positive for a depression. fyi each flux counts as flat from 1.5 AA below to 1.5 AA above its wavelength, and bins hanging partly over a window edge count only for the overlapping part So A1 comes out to 1.6 AA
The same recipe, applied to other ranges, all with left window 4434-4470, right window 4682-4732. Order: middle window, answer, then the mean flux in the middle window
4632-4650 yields -1.4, 2.03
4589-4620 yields -1.7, 1.97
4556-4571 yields -1.4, 2.01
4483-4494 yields -0.9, 1.95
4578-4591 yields -0.8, 1.97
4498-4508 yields -2.0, 2.17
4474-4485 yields -0.9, 1.94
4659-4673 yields 0.2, 1.88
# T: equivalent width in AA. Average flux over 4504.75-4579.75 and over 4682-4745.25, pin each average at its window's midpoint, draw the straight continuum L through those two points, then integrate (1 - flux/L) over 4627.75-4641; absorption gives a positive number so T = -1.03 AA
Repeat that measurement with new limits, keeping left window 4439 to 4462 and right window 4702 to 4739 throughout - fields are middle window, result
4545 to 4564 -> -1.44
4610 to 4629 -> -0.80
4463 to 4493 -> -1.92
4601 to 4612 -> -1.33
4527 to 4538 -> 0.55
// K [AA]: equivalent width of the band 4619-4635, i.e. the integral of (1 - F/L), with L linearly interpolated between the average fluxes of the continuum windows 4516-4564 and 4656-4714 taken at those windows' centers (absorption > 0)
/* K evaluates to -0.9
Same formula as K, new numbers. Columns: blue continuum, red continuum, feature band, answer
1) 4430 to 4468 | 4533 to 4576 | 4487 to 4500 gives -1.2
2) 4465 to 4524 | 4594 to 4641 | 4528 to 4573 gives 1.6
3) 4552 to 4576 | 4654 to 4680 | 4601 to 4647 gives -1.0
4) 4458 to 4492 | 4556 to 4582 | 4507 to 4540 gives 2.4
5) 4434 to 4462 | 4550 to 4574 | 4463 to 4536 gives -2.0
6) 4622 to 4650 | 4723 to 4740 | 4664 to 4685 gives 1.0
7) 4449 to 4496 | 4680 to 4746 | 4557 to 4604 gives -2.5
